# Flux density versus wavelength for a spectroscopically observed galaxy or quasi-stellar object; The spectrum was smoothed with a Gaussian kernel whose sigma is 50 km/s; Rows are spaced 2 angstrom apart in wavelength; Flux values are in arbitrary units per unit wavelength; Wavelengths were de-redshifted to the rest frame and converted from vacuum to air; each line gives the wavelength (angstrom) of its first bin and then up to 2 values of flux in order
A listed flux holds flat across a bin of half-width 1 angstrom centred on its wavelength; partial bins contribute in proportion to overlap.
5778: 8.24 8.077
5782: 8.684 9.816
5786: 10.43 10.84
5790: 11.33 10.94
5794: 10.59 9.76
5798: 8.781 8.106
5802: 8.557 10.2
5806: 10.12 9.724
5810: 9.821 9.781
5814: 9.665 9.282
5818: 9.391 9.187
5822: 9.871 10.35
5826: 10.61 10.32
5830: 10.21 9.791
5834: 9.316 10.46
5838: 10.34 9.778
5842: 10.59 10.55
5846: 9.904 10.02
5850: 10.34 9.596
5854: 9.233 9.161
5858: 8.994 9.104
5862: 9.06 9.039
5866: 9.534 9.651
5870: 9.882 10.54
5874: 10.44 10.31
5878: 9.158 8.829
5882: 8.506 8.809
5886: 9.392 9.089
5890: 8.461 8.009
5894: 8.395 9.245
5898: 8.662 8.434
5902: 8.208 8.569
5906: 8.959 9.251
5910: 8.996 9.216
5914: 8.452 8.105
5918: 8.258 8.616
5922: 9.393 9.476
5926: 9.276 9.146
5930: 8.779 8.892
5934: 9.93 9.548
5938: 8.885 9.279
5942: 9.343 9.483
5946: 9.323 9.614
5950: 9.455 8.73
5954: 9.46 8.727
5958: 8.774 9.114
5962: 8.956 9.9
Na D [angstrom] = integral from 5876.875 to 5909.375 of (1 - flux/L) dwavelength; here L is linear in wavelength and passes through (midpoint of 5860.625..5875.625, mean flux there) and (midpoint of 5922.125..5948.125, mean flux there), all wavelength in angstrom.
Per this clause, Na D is 2.78 angstrom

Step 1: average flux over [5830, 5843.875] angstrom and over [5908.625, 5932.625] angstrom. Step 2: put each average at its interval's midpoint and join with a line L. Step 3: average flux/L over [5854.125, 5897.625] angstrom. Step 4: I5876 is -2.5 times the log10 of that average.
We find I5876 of 0.04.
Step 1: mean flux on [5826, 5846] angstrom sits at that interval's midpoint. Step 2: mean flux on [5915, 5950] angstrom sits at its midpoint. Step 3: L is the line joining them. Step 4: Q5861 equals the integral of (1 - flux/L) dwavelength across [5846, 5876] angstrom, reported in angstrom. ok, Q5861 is 0.76 angstrom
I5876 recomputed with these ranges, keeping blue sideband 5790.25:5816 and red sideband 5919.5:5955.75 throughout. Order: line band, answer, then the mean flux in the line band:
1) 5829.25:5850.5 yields -0.06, 10.1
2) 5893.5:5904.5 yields 0.10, 8.59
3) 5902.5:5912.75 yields 0.05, 8.95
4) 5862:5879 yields -0.03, 9.77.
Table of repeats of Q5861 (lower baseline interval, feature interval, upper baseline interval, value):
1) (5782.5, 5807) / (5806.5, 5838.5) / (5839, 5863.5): -0.24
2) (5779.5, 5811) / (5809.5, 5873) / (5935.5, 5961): -1.31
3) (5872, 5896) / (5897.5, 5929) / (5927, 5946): 1.29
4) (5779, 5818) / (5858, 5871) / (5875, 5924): -0.32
